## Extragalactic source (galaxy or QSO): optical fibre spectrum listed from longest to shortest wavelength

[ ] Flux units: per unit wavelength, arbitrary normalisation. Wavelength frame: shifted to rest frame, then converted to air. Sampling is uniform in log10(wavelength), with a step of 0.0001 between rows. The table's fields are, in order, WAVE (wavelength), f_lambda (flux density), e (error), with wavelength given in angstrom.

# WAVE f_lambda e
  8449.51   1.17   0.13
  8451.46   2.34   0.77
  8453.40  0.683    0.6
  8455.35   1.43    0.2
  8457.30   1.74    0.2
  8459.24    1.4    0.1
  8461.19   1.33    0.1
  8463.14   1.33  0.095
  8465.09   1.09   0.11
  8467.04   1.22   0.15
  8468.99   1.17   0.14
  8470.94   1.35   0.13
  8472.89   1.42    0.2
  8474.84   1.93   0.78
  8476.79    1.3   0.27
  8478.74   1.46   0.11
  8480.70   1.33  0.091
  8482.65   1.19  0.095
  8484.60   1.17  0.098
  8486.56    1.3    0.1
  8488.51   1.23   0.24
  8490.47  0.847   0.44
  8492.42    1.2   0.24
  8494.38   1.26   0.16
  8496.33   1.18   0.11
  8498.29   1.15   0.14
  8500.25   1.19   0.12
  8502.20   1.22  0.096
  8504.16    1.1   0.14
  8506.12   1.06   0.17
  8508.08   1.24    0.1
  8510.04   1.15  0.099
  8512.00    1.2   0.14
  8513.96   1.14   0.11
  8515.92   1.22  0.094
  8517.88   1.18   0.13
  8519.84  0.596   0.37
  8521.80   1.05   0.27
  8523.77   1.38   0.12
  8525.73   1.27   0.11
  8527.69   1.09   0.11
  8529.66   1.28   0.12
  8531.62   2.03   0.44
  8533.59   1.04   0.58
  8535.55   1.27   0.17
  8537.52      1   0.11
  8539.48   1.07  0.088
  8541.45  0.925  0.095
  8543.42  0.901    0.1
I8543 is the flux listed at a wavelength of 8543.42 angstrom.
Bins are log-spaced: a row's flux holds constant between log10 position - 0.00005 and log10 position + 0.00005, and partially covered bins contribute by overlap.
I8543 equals 0.901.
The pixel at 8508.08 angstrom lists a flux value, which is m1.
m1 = 1.24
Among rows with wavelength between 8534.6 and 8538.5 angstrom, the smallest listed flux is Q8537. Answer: 1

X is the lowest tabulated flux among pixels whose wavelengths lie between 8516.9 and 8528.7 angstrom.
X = 0.596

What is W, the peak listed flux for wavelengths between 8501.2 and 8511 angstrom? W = 1.24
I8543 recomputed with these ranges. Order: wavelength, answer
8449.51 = 1.17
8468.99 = 1.17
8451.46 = 2.34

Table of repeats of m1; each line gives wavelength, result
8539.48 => 1.07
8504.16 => 1.1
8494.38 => 1.26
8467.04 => 1.22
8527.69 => 1.09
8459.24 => 1.4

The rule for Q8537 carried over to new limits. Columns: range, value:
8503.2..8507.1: 1.06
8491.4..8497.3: 1.18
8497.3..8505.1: 1.1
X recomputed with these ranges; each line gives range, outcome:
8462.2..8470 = 1.09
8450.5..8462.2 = 0.683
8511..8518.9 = 1.14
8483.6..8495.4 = 0.847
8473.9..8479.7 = 1.3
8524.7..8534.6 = 1.04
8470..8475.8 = 1.35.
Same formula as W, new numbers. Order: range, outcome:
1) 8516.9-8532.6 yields 2.03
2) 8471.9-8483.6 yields 1.93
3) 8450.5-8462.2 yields 2.34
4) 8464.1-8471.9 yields 1.35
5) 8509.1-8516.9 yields 1.22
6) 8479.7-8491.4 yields 1.33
